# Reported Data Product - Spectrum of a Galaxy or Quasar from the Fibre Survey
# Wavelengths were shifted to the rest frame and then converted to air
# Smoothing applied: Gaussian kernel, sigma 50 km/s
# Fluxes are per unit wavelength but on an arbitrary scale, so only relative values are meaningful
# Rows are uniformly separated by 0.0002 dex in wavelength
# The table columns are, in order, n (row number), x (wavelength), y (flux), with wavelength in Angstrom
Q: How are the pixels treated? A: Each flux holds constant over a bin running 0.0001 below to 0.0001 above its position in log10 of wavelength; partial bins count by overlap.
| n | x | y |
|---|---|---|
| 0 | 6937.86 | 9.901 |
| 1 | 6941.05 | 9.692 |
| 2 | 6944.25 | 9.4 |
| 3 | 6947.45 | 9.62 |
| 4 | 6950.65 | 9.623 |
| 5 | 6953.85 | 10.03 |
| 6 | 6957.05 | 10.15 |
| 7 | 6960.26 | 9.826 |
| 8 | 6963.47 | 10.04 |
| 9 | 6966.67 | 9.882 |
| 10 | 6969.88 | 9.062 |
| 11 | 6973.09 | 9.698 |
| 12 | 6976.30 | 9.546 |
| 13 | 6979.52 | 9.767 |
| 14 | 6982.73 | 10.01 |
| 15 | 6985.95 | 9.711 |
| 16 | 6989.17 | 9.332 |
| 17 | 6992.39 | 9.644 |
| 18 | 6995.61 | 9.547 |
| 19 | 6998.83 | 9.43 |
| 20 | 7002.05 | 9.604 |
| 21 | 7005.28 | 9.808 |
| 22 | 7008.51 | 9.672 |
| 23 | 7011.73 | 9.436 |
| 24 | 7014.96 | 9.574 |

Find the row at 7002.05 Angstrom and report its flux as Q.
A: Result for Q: 9.604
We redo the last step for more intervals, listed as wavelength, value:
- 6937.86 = 9.901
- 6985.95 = 9.711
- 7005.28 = 9.808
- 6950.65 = 9.623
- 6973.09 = 9.698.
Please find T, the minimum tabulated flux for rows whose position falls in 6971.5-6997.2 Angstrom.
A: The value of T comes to 9.332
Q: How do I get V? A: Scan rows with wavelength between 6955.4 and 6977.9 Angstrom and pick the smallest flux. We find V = 9.062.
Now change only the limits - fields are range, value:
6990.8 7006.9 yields 9.43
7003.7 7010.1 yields 9.672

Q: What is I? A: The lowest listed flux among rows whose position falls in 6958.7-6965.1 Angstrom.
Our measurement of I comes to 9.826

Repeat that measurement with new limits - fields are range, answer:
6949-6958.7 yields 9.623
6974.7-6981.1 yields 9.546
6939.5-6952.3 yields 9.4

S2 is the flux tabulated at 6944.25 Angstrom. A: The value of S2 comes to 9.4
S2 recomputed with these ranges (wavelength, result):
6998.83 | 9.43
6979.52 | 9.767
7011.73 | 9.436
